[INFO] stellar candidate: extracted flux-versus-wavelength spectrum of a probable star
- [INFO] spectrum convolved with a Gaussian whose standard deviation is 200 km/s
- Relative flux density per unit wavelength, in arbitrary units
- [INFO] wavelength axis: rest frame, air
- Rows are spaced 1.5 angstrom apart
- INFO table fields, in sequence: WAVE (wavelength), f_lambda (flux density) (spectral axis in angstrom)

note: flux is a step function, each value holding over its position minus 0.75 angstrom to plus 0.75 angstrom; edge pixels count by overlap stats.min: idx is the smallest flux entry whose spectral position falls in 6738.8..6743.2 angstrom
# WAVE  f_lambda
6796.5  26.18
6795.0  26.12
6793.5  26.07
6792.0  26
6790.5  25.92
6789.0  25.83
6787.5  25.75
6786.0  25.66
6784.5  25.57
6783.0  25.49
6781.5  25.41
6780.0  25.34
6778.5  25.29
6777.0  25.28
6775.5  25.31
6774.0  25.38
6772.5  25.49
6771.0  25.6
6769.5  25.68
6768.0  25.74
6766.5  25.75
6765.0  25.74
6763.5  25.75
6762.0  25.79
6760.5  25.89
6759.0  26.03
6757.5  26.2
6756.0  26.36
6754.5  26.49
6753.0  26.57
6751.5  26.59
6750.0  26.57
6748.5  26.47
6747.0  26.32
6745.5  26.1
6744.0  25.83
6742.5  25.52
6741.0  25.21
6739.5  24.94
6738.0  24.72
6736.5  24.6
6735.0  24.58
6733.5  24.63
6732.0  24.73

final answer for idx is 24.94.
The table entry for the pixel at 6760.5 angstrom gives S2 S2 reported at 25.89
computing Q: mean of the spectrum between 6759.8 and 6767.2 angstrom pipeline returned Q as 25.8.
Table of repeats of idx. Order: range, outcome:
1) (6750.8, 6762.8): 25.79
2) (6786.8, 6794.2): 25.75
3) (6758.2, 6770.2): 25.68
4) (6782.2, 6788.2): 25.49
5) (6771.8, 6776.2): 25.31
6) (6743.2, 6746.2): 25.83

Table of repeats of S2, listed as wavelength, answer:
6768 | 25.74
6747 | 26.32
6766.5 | 25.75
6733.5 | 24.63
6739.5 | 24.94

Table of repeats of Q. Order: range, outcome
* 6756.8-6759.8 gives 26.1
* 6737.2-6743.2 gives 25.1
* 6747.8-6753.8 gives 26.6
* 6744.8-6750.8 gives 26.4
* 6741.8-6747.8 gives 26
